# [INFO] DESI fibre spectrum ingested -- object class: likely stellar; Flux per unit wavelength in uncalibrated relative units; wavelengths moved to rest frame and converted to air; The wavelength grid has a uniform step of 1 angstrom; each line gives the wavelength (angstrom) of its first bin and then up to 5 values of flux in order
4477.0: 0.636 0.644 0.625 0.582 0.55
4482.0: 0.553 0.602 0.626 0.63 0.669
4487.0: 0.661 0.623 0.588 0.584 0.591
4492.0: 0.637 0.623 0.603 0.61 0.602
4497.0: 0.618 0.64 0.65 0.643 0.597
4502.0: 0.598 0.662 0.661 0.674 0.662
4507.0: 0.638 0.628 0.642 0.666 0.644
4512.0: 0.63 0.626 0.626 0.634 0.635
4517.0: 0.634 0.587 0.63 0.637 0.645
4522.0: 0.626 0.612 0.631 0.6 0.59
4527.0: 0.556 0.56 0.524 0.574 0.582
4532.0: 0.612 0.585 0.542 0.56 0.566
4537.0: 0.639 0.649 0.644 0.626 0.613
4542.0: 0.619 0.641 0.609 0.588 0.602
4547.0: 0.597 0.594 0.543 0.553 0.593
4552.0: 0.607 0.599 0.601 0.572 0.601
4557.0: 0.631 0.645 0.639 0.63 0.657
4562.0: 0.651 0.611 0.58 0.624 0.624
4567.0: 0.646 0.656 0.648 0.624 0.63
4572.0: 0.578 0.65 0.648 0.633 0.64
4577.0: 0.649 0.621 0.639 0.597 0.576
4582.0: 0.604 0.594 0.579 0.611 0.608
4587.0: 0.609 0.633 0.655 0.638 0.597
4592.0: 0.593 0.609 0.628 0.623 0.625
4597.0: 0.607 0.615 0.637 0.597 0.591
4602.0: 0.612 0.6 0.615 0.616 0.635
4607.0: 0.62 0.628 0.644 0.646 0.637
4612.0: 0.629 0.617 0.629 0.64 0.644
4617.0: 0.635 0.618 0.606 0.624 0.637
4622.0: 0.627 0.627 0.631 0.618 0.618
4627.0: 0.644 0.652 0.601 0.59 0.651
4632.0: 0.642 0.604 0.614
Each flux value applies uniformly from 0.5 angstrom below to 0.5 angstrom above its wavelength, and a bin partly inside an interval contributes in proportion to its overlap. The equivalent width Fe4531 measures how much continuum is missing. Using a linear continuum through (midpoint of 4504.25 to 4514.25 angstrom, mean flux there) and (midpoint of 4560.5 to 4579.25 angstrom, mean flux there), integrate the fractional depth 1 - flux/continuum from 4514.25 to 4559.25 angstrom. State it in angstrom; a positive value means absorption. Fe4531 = 2.5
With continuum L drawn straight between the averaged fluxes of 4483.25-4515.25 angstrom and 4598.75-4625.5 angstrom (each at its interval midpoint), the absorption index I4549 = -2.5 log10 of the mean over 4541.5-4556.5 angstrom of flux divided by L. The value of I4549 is 0.06 mag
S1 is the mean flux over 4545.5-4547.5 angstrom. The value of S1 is 0.599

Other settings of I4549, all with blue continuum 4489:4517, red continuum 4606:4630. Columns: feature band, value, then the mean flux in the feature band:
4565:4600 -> 0.01 mag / 0.621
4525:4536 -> 0.11 mag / 0.57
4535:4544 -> 0.02 mag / 0.62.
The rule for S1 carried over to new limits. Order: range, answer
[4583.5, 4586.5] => 0.599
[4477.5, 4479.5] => 0.635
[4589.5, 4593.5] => 0.609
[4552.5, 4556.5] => 0.593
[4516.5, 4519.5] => 0.617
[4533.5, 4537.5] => 0.577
